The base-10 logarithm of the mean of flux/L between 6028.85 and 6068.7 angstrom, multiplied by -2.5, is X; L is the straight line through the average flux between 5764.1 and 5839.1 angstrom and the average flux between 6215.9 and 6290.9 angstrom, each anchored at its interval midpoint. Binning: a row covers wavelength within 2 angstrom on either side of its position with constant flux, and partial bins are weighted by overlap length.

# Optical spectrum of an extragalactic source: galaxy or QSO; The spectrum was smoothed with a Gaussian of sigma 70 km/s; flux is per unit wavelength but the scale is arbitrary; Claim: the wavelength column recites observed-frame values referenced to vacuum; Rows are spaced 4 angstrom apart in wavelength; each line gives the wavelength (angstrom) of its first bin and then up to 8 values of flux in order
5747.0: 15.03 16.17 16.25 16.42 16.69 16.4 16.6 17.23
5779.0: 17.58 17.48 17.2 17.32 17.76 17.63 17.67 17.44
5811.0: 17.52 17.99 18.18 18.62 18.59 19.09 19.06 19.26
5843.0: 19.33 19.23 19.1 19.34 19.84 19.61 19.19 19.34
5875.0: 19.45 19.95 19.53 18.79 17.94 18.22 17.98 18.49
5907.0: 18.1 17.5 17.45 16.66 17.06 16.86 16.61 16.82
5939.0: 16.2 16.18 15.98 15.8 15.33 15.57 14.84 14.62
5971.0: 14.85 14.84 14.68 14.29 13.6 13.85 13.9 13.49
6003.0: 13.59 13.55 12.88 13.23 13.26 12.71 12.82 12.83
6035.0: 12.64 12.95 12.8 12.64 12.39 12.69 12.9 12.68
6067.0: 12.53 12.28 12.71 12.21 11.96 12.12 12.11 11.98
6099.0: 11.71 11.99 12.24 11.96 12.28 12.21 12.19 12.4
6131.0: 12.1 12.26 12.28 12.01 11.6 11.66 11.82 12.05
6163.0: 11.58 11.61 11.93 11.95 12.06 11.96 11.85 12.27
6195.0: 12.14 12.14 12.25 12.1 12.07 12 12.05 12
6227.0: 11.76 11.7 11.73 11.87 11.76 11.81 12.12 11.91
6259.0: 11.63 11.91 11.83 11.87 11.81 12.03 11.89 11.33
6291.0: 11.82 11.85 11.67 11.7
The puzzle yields 0.15 mag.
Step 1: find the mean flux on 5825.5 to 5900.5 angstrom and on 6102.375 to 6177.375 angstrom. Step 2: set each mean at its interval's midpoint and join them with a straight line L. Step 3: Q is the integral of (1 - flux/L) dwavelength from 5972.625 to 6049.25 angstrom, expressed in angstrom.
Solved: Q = 9.6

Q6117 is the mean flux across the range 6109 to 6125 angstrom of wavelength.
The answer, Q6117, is 12.2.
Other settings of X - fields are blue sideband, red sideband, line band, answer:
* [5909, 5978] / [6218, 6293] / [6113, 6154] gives 0.12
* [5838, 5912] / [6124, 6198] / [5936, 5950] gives 0.08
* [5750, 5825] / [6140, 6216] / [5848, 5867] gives -0.19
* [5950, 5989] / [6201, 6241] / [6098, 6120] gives 0.10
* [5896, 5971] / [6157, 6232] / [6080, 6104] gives 0.15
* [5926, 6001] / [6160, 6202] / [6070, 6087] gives 0.10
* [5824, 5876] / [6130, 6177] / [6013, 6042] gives 0.16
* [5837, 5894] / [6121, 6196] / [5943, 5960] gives 0.09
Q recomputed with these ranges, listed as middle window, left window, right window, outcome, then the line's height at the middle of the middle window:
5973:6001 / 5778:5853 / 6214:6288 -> 2.9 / 15.7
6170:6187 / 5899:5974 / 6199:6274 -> 1.1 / 12.8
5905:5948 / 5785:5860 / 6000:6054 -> -3.4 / 15.6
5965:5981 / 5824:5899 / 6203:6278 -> 2.1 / 17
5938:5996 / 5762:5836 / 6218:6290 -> 2.1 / 15.5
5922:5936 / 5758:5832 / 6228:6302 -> -0.8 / 15.9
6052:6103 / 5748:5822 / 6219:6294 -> 5.7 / 13.9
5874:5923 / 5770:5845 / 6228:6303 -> -4.4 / 16.8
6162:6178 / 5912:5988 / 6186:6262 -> 1.1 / 12.7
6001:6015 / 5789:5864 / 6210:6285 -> 2.1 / 15.7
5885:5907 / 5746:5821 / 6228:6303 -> -3.3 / 15.9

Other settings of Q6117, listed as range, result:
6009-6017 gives 13.1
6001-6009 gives 13.6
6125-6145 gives 12.2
